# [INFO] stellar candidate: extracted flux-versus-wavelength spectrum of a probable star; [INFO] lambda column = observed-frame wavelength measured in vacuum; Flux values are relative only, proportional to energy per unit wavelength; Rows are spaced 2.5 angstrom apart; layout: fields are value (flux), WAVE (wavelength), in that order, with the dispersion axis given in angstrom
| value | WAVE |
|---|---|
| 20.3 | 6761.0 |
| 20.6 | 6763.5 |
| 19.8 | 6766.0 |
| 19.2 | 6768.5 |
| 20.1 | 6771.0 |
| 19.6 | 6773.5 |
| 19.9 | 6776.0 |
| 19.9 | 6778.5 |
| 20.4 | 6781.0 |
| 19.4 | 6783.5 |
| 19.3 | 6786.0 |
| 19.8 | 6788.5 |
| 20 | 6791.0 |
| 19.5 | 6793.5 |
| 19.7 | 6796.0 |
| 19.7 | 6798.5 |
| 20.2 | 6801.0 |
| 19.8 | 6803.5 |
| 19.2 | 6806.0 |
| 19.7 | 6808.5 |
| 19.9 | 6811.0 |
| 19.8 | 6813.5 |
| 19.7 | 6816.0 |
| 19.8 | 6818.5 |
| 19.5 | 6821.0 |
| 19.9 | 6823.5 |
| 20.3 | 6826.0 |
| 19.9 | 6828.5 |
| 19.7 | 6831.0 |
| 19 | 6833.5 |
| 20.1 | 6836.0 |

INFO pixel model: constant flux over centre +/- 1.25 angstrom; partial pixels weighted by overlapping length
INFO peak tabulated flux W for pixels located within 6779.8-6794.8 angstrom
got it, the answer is 20.4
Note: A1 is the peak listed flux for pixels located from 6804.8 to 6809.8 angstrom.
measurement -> 19.7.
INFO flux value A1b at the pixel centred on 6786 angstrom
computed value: 19.3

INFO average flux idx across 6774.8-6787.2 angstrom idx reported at 19.8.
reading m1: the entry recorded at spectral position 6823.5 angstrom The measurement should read 19.9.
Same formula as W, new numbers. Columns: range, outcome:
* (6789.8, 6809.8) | 20.2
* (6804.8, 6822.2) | 19.9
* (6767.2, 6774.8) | 20.1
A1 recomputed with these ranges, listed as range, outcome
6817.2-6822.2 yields 19.8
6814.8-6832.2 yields 20.3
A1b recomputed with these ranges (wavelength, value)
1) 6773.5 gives 19.6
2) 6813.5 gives 19.8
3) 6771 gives 20.1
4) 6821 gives 19.5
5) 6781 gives 20.4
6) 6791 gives 20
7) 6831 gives 19.7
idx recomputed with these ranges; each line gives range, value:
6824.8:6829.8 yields 20.1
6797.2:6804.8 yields 19.9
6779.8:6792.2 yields 19.8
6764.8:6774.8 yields 19.7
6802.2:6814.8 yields 19.7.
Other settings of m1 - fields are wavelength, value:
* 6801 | 20.2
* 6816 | 19.7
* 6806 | 19.2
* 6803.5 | 19.8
